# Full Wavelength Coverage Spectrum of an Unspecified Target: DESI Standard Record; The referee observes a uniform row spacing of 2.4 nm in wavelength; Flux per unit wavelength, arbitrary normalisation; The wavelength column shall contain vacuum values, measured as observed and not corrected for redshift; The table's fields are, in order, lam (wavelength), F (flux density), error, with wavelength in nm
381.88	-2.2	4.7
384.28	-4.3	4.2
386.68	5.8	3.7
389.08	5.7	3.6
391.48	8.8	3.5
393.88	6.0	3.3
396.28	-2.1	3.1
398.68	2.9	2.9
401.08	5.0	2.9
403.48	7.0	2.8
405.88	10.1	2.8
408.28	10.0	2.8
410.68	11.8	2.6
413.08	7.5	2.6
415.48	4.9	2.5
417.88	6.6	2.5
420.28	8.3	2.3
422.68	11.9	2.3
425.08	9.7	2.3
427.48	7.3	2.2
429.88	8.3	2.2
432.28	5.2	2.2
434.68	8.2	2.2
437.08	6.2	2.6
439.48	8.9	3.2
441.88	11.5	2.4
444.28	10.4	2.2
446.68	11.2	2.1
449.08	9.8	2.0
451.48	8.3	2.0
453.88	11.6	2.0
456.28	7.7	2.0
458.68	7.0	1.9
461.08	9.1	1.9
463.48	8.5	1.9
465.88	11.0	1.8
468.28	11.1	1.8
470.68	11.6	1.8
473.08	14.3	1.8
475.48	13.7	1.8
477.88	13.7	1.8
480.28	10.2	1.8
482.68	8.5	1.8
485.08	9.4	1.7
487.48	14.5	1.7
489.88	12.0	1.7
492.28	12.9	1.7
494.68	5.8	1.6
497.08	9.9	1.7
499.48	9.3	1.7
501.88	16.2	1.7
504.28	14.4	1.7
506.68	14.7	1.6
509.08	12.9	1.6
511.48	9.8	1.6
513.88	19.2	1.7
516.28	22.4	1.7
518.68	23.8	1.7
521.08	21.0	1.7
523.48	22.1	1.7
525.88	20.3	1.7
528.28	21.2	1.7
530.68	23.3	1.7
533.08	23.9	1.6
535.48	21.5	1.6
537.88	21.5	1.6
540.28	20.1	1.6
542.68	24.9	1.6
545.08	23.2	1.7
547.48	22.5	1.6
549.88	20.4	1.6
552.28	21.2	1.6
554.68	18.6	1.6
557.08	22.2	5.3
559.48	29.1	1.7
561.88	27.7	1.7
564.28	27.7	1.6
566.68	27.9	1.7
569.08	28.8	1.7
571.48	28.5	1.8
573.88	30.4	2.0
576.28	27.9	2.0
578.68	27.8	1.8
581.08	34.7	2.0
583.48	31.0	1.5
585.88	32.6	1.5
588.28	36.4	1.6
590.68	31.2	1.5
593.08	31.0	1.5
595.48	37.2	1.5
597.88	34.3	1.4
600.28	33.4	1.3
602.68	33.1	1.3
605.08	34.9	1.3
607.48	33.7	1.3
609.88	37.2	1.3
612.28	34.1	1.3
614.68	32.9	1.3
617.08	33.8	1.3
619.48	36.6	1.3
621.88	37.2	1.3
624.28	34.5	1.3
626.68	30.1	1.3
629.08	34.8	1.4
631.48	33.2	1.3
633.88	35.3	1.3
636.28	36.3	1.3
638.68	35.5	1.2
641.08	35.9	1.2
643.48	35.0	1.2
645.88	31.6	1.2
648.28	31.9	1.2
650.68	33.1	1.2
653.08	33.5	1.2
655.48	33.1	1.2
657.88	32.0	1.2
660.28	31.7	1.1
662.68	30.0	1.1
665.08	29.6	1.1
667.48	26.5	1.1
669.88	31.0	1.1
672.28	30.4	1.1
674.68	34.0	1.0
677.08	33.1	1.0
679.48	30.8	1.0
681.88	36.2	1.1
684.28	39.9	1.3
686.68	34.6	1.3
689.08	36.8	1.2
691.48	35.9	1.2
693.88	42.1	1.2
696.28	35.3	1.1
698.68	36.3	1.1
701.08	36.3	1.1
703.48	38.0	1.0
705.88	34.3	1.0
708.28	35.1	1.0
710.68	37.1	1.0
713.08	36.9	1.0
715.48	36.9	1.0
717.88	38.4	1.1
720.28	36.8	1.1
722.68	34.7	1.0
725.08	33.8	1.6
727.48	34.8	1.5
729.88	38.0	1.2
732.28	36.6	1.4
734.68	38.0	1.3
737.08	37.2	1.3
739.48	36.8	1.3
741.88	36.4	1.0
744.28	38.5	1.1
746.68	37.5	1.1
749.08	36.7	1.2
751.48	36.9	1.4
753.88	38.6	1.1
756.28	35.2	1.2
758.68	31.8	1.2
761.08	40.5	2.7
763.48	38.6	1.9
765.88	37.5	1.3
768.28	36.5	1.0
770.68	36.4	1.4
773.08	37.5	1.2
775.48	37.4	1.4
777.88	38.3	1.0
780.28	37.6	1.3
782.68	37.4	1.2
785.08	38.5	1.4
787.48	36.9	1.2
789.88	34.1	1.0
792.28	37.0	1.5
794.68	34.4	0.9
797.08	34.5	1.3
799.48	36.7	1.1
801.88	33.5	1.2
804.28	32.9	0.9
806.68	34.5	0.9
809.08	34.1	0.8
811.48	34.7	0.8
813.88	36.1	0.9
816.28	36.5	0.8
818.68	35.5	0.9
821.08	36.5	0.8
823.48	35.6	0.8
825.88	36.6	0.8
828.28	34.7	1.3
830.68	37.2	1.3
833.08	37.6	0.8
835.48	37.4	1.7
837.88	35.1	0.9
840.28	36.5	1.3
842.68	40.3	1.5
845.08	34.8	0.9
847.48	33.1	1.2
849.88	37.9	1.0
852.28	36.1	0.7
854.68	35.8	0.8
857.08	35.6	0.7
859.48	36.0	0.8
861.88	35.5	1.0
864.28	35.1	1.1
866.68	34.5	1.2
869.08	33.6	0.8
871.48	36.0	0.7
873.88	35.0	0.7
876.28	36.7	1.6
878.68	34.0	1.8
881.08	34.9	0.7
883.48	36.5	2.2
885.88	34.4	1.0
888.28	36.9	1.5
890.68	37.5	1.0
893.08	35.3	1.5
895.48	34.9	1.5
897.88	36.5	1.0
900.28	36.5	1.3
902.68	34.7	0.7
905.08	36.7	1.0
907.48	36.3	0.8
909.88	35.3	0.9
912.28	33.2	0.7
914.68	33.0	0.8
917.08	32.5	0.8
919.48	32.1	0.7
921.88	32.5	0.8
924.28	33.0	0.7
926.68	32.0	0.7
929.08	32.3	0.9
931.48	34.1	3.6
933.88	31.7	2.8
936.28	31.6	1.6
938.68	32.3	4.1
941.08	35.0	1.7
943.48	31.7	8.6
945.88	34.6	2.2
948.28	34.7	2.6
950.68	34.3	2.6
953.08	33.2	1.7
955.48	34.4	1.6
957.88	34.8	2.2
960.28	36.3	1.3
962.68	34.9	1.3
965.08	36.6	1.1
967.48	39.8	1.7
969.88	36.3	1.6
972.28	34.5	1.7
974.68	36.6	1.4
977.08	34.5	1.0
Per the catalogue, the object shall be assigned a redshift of 0.289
